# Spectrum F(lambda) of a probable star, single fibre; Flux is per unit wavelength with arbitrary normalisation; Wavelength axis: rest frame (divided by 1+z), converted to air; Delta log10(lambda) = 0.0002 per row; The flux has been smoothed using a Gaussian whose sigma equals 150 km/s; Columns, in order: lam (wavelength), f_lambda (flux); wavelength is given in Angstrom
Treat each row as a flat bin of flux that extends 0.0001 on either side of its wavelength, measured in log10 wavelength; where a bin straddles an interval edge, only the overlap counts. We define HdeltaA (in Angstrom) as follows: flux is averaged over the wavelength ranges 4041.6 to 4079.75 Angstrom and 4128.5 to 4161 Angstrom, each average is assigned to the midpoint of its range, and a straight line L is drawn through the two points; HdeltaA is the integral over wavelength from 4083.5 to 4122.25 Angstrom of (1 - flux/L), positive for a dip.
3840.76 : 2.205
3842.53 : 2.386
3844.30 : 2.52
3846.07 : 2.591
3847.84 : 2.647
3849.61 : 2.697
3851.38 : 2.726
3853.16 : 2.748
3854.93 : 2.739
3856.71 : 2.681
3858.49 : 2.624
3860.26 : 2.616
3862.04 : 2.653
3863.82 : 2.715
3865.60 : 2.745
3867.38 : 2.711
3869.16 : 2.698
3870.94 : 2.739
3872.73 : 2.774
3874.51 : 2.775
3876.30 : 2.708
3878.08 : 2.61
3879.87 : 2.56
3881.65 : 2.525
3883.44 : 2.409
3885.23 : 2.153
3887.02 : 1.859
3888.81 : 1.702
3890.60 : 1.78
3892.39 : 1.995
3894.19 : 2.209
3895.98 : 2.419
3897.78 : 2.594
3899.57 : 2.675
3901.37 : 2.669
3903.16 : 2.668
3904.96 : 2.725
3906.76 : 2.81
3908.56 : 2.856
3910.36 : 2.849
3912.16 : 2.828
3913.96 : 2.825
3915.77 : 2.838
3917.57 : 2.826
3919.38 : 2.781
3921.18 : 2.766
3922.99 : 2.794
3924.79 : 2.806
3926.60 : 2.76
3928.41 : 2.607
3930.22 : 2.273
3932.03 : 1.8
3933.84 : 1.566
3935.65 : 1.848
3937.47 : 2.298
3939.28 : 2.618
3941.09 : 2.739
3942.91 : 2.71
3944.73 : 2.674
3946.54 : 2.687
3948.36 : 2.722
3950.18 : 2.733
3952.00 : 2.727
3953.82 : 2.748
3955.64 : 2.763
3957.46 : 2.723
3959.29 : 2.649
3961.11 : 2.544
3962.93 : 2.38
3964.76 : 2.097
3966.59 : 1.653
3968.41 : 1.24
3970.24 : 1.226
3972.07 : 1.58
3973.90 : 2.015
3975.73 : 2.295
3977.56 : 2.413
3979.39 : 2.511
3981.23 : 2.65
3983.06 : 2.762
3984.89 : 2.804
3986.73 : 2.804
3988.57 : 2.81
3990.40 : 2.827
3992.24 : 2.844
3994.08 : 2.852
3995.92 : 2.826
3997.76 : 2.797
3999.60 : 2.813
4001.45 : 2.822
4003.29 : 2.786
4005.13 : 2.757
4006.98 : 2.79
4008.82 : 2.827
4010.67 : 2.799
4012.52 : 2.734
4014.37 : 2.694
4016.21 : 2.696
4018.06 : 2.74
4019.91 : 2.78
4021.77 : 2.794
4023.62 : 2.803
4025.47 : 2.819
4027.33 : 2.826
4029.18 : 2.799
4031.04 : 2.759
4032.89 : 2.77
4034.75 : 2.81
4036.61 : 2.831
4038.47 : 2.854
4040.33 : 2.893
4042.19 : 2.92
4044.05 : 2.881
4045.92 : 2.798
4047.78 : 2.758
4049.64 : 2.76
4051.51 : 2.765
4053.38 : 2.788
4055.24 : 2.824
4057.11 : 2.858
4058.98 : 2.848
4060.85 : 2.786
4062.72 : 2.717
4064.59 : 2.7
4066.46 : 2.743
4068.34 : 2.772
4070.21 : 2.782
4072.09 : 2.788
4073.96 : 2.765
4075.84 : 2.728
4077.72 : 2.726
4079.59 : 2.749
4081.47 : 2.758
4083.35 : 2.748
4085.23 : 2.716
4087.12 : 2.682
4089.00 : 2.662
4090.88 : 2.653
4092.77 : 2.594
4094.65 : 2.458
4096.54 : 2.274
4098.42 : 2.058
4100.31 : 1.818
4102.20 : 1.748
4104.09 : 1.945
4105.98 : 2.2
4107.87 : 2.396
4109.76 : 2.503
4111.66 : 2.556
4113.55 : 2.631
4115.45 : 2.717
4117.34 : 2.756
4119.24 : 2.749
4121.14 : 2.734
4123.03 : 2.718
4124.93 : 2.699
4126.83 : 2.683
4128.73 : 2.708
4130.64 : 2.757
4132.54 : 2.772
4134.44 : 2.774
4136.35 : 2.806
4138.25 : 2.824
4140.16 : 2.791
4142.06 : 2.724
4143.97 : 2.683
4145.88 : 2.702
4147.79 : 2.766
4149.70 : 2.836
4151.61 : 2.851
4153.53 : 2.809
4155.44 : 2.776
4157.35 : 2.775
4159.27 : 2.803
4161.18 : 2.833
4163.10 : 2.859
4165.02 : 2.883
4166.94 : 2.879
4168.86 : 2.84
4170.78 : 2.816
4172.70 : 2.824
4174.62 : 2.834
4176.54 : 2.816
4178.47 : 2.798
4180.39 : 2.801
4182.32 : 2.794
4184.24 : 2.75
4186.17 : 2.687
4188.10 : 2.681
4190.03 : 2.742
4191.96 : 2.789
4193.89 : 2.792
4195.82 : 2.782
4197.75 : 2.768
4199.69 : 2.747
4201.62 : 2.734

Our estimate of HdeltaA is 4.6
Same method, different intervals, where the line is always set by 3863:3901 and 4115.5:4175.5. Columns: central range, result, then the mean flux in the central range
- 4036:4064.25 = -1.6 Angstrom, 2.82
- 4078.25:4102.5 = 2.1 Angstrom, 2.48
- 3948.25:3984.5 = 3.3 Angstrom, 2.32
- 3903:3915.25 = -1.6 Angstrom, 2.8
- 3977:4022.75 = -2.9 Angstrom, 2.76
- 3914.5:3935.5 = -0.1 Angstrom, 2.51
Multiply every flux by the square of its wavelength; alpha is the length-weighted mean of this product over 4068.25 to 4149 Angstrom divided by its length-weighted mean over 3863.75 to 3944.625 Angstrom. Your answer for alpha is 1.14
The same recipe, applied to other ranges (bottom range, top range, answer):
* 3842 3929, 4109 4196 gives 1.21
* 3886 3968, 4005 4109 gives 1.14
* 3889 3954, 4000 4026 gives 1.14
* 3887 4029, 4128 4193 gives 1.21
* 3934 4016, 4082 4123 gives 1.04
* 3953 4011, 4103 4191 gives 1.18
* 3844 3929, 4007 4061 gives 1.16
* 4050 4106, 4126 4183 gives 1.12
